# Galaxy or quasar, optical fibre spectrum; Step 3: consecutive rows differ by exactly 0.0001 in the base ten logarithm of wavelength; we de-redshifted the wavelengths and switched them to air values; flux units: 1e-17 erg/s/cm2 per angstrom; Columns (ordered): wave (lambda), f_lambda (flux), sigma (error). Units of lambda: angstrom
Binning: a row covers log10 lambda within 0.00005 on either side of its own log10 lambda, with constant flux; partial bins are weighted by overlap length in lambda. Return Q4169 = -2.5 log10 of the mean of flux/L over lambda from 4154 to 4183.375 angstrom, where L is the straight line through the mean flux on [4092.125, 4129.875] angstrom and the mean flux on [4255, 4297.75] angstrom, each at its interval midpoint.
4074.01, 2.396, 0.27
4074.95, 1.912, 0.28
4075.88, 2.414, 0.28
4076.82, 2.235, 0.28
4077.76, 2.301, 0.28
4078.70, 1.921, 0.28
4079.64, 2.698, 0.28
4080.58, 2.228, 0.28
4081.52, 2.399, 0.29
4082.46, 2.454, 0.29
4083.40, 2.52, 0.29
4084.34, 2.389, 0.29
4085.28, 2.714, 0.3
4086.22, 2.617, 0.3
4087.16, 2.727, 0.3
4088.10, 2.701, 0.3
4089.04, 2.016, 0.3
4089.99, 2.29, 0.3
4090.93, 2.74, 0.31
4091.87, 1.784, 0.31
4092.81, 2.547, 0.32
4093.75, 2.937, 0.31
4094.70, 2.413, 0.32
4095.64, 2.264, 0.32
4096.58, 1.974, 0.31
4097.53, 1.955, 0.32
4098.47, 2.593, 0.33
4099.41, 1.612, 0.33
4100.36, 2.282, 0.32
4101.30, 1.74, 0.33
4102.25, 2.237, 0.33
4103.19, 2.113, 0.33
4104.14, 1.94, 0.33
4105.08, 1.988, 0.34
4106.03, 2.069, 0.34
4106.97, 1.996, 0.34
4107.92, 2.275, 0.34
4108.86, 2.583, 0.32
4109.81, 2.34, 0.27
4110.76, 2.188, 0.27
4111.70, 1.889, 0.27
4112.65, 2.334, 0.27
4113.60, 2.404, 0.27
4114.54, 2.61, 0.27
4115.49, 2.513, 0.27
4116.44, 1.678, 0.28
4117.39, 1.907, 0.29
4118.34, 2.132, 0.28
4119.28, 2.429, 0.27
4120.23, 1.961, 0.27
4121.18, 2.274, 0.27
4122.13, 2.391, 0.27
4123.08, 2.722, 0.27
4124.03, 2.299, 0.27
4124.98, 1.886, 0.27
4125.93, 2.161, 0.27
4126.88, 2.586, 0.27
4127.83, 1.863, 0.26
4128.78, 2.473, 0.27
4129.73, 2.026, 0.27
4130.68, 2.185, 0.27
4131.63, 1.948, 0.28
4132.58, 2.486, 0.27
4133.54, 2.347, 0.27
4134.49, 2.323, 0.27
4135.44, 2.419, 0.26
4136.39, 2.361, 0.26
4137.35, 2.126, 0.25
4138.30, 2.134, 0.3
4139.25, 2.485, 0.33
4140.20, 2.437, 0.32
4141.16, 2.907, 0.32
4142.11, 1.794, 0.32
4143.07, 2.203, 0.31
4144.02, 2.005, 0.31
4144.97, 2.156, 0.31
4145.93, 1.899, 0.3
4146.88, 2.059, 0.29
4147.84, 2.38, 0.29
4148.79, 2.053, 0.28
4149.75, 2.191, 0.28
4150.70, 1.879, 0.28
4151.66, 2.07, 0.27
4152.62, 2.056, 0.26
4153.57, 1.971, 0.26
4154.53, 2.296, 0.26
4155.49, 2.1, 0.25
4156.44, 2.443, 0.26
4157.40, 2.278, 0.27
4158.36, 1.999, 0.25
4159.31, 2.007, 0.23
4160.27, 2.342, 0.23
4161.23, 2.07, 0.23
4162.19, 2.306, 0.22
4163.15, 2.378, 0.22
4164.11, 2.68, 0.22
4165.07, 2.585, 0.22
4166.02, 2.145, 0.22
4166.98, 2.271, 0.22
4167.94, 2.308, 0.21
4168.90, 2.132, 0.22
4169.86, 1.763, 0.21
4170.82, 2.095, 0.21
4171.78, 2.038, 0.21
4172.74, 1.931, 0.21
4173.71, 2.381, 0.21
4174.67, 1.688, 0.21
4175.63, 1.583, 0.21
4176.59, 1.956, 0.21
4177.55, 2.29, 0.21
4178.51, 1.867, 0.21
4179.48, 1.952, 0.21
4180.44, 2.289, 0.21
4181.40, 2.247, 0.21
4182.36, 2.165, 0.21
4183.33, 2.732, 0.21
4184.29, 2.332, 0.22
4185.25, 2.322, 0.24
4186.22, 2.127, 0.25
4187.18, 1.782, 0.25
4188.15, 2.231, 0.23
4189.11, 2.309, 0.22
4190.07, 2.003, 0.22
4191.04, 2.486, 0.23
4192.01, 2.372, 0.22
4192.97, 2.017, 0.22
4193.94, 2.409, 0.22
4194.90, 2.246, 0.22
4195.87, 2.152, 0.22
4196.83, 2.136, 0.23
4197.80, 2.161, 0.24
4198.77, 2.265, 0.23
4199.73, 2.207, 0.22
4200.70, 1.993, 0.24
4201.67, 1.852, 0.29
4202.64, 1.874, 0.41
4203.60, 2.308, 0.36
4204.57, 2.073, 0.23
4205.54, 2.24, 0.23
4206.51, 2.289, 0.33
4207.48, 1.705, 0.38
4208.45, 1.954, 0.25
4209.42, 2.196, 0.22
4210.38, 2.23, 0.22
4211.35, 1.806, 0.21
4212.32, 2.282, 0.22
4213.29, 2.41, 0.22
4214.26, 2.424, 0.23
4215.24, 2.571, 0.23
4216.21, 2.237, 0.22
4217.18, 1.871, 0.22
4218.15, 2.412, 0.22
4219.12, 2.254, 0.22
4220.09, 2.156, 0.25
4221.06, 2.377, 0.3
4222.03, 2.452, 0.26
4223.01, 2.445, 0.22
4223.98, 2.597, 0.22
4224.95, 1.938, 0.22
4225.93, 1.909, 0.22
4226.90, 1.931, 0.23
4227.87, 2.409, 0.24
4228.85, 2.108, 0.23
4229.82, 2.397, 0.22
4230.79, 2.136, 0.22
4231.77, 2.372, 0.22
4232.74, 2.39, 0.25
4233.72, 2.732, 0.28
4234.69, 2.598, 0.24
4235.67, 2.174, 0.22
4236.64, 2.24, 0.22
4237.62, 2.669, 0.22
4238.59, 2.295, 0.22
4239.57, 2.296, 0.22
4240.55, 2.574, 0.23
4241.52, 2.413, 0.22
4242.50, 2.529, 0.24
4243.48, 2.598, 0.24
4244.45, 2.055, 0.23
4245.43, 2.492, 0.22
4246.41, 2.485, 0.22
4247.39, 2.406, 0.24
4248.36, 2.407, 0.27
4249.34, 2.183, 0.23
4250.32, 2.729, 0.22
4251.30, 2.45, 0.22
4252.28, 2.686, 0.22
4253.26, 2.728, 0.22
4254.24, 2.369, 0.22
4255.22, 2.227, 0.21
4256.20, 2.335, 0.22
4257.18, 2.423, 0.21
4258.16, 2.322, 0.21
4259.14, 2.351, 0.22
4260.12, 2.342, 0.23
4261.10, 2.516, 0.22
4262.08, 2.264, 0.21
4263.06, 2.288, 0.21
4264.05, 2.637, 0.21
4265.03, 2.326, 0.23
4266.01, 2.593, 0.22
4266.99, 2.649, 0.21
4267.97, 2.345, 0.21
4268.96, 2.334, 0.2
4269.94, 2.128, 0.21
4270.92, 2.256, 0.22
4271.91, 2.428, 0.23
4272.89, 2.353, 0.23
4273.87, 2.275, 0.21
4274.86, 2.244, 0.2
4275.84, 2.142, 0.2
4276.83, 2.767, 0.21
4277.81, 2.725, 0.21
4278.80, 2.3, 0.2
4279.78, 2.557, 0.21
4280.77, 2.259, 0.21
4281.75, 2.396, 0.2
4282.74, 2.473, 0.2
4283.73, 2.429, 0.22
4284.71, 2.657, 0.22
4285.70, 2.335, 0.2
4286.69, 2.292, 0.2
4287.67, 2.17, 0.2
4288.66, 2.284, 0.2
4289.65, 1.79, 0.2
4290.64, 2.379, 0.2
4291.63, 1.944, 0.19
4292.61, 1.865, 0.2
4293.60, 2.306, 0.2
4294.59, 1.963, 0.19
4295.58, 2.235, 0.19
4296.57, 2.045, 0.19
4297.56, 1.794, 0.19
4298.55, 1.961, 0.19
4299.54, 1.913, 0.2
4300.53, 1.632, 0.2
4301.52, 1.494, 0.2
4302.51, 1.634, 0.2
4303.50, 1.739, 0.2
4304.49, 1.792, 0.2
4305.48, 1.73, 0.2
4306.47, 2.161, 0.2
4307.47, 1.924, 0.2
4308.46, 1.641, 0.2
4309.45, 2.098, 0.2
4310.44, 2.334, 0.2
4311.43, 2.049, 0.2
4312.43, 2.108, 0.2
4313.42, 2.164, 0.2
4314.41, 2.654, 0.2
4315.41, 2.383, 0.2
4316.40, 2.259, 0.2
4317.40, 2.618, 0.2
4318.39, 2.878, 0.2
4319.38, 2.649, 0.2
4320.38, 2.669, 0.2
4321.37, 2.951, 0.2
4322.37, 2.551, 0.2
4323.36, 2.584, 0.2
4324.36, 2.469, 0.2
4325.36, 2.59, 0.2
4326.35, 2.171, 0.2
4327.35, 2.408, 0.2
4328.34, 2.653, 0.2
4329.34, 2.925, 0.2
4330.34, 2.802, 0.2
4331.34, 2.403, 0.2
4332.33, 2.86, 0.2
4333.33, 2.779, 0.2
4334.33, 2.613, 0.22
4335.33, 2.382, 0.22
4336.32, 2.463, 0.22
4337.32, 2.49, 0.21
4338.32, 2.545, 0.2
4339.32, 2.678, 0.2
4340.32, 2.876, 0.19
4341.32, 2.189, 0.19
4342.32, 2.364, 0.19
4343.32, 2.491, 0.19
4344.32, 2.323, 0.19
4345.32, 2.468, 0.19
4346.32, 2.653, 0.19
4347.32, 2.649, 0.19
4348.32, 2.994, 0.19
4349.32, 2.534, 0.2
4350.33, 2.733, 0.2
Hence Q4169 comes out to 0.043 mag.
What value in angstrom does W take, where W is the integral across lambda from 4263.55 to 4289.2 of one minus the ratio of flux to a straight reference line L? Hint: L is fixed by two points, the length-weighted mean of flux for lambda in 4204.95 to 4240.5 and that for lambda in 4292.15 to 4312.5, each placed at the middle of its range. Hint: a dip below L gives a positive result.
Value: -4.6 angstrom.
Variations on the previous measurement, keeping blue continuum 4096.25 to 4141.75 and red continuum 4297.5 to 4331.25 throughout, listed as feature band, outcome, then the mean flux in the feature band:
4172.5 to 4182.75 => 0.9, 2.03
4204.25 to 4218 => 0.4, 2.17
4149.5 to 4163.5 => 0.4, 2.16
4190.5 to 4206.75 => 0.4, 2.18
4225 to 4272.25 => -2.9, 2.38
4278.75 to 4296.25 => 0.0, 2.25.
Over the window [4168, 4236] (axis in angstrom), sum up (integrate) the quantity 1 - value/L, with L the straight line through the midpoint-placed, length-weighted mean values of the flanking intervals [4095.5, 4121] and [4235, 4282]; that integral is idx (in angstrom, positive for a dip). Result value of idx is 3.8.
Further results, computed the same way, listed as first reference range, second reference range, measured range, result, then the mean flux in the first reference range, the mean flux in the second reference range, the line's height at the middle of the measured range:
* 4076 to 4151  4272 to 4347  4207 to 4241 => 0.32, 2.26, 2.32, 2.29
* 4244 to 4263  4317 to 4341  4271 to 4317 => 6.65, 2.41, 2.62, 2.52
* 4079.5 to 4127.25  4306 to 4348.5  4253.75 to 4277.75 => 0.49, 2.28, 2.48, 2.43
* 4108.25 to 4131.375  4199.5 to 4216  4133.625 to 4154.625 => 0.21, 2.24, 2.14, 2.21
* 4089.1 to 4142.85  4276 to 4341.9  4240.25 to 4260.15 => -1.24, 2.24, 2.32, 2.29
